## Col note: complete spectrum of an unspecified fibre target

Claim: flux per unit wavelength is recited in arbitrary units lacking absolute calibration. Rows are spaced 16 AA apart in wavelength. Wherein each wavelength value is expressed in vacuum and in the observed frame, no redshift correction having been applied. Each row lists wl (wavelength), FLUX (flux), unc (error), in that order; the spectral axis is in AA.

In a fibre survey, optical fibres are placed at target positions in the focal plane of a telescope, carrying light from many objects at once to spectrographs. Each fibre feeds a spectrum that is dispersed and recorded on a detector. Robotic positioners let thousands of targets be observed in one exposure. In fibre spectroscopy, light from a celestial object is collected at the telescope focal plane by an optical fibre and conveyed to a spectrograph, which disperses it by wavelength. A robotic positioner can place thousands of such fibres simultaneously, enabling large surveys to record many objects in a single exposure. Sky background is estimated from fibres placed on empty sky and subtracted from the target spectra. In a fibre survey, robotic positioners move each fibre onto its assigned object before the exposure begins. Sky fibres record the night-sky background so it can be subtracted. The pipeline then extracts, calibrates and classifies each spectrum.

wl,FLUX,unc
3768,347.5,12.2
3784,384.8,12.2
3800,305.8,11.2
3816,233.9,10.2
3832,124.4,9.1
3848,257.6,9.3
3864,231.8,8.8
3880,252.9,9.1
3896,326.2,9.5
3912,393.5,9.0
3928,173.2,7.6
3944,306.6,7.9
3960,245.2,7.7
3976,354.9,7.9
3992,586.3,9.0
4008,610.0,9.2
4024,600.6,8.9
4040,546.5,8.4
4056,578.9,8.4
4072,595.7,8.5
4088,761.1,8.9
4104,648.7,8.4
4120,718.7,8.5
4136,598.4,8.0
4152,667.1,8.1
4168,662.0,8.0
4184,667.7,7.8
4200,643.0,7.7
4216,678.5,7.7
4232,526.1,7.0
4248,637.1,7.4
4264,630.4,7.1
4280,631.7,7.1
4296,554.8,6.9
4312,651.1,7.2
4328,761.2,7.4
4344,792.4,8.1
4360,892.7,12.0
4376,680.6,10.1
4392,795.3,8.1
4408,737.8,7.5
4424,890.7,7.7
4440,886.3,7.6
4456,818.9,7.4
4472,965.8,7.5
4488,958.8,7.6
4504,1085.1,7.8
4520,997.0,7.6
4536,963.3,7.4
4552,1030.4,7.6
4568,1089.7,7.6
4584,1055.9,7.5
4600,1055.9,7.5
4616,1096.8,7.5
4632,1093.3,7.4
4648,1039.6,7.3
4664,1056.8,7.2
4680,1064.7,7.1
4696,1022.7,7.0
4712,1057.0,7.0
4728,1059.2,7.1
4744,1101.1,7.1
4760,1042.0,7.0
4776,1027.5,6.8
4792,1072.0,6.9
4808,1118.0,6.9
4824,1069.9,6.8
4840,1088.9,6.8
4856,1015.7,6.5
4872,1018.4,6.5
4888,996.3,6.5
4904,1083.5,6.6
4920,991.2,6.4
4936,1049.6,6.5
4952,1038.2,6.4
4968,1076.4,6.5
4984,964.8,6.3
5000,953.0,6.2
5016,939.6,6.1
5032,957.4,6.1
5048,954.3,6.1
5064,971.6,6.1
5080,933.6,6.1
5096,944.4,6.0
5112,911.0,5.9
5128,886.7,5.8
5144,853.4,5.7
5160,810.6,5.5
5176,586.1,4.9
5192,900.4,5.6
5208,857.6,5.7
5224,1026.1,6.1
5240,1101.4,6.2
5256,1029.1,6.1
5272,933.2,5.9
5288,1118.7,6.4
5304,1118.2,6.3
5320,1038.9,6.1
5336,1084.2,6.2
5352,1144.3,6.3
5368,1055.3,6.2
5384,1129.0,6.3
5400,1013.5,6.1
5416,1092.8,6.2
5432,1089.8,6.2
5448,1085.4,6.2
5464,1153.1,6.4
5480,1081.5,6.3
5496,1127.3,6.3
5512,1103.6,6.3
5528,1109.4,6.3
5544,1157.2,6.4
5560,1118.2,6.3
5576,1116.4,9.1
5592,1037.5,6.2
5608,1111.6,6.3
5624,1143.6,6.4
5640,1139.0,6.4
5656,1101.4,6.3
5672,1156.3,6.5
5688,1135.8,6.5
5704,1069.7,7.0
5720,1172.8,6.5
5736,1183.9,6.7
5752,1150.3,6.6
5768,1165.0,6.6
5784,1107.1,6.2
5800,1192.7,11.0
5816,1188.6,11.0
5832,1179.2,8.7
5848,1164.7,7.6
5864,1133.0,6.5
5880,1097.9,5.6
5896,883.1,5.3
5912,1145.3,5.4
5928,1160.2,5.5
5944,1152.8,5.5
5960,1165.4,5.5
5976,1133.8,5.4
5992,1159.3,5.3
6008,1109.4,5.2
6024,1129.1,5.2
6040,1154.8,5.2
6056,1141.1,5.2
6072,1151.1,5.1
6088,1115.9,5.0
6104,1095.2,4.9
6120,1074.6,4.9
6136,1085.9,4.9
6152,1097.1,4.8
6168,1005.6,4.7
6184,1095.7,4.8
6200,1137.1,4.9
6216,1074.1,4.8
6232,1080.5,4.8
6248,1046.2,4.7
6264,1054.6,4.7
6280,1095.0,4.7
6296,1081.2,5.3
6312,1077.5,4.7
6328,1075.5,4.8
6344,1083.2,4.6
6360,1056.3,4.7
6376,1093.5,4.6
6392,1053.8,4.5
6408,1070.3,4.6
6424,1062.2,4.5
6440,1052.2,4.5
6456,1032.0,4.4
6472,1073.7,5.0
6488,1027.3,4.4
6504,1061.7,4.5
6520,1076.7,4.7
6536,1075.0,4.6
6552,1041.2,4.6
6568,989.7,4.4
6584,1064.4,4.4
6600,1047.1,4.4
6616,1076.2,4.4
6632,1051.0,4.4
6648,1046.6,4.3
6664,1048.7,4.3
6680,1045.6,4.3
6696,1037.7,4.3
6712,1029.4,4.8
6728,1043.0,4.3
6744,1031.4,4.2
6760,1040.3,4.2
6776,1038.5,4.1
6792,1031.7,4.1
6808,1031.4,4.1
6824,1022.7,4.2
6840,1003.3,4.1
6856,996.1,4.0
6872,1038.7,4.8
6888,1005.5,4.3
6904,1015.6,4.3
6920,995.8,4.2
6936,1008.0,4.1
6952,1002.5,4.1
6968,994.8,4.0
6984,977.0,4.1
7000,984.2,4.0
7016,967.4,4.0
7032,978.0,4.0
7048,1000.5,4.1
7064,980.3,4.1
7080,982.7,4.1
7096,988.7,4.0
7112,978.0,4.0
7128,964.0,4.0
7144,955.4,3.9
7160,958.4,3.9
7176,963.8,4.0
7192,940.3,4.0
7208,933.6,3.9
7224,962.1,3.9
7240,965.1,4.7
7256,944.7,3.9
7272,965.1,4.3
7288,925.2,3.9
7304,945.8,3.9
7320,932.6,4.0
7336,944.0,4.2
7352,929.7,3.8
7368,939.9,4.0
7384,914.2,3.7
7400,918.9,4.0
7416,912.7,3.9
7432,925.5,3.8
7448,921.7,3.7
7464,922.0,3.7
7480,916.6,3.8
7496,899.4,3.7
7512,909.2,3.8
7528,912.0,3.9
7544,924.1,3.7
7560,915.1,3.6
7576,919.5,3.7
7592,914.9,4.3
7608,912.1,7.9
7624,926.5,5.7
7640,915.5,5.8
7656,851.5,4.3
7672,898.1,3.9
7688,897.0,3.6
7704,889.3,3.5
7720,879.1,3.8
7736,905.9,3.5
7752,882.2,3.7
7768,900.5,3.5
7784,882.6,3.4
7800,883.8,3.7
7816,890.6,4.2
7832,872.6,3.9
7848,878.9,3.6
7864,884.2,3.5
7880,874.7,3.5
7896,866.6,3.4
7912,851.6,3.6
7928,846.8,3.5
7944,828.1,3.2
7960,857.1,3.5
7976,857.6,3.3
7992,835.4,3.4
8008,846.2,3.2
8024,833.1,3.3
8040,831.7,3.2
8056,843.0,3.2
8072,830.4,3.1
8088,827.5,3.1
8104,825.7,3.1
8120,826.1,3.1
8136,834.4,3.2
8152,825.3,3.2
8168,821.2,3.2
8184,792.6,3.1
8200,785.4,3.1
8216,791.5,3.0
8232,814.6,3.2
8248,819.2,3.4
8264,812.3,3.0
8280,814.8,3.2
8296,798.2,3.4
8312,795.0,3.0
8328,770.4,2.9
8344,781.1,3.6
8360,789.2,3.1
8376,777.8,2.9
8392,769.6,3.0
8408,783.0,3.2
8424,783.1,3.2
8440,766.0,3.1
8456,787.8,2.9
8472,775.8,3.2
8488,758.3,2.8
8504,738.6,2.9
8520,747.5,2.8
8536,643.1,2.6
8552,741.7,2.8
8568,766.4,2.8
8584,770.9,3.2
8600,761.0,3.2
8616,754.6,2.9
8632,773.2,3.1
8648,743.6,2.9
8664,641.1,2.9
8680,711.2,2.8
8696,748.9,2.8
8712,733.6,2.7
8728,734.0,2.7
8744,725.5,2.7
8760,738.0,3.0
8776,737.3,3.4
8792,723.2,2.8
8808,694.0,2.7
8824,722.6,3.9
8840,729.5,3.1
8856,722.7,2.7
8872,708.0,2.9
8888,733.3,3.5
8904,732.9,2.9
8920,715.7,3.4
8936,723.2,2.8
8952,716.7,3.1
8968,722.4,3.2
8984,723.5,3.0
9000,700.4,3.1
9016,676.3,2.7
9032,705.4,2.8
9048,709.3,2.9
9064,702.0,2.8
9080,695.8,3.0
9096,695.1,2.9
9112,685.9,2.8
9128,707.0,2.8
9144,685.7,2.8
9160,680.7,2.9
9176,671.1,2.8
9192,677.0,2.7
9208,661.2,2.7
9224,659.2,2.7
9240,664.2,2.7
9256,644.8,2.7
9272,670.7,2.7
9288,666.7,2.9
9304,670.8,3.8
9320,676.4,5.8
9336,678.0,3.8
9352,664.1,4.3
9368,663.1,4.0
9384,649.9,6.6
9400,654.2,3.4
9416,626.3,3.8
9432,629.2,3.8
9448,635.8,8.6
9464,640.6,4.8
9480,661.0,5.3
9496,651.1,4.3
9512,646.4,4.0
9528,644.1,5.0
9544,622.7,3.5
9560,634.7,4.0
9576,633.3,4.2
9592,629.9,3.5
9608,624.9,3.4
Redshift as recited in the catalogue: 0.000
